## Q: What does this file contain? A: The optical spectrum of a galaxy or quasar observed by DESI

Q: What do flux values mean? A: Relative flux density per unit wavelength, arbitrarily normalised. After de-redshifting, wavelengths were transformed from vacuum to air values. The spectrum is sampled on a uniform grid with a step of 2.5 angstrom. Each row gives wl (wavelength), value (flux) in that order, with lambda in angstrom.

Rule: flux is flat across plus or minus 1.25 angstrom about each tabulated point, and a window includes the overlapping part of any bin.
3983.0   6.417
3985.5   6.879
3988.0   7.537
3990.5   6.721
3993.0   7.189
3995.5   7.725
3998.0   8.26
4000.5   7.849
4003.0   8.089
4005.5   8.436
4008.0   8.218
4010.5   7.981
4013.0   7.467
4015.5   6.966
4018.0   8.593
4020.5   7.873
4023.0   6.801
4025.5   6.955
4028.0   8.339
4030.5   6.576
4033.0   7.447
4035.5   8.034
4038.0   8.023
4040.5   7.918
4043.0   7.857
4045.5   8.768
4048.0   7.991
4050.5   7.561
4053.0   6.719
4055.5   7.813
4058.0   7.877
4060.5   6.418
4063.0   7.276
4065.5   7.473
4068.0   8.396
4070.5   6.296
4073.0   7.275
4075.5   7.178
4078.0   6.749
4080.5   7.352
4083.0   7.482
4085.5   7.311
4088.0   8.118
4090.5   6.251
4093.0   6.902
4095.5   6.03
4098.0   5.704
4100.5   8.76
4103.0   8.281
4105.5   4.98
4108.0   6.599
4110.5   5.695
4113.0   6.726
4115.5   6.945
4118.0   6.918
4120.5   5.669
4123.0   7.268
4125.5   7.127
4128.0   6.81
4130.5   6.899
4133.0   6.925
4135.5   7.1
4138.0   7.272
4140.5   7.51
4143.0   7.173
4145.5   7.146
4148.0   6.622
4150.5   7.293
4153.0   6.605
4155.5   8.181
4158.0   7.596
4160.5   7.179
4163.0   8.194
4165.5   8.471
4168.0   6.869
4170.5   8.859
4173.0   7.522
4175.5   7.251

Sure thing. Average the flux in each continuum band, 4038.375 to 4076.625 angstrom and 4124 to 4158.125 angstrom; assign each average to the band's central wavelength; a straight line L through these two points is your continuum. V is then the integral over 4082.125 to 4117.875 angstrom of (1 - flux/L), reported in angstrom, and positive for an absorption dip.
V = 2.4 angstrom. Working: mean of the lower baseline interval 7.53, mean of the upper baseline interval 7.15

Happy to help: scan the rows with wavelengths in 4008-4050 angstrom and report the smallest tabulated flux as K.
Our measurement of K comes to 6.576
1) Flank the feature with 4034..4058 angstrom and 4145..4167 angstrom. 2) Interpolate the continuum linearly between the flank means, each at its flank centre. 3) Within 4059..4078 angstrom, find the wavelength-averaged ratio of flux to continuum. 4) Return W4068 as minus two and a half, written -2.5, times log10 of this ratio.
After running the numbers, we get 0.09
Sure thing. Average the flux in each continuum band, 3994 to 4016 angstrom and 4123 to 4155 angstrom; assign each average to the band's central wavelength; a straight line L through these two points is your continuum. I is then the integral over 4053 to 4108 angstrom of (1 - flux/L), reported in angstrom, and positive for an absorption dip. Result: 2.4 angstrom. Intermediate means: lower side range 7.91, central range 7.12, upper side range 7.08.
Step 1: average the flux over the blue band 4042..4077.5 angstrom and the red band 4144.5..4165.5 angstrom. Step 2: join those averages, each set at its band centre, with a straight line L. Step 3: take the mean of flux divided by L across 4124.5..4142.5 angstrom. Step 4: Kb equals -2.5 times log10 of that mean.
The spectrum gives 0.05 mag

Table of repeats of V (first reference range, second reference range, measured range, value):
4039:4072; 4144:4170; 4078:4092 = 0.5 angstrom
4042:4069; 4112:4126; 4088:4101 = 0.6 angstrom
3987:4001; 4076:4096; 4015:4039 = -0.7 angstrom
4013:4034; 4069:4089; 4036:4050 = -1.4 angstrom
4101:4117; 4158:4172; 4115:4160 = 1.3 angstrom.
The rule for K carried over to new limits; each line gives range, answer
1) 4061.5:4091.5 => 6.251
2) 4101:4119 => 4.98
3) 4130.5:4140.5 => 6.899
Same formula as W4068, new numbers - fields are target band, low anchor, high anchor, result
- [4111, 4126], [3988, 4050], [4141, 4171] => 0.130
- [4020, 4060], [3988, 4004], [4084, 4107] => -0.046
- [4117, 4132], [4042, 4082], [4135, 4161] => 0.080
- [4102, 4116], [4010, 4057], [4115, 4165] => 0.128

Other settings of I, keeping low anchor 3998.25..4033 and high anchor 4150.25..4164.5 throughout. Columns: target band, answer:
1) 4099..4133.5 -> 3.50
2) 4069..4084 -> 1.11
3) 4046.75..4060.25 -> 0.28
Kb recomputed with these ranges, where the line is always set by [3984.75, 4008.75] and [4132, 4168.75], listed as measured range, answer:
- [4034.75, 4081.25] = 0.01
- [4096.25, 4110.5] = 0.11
